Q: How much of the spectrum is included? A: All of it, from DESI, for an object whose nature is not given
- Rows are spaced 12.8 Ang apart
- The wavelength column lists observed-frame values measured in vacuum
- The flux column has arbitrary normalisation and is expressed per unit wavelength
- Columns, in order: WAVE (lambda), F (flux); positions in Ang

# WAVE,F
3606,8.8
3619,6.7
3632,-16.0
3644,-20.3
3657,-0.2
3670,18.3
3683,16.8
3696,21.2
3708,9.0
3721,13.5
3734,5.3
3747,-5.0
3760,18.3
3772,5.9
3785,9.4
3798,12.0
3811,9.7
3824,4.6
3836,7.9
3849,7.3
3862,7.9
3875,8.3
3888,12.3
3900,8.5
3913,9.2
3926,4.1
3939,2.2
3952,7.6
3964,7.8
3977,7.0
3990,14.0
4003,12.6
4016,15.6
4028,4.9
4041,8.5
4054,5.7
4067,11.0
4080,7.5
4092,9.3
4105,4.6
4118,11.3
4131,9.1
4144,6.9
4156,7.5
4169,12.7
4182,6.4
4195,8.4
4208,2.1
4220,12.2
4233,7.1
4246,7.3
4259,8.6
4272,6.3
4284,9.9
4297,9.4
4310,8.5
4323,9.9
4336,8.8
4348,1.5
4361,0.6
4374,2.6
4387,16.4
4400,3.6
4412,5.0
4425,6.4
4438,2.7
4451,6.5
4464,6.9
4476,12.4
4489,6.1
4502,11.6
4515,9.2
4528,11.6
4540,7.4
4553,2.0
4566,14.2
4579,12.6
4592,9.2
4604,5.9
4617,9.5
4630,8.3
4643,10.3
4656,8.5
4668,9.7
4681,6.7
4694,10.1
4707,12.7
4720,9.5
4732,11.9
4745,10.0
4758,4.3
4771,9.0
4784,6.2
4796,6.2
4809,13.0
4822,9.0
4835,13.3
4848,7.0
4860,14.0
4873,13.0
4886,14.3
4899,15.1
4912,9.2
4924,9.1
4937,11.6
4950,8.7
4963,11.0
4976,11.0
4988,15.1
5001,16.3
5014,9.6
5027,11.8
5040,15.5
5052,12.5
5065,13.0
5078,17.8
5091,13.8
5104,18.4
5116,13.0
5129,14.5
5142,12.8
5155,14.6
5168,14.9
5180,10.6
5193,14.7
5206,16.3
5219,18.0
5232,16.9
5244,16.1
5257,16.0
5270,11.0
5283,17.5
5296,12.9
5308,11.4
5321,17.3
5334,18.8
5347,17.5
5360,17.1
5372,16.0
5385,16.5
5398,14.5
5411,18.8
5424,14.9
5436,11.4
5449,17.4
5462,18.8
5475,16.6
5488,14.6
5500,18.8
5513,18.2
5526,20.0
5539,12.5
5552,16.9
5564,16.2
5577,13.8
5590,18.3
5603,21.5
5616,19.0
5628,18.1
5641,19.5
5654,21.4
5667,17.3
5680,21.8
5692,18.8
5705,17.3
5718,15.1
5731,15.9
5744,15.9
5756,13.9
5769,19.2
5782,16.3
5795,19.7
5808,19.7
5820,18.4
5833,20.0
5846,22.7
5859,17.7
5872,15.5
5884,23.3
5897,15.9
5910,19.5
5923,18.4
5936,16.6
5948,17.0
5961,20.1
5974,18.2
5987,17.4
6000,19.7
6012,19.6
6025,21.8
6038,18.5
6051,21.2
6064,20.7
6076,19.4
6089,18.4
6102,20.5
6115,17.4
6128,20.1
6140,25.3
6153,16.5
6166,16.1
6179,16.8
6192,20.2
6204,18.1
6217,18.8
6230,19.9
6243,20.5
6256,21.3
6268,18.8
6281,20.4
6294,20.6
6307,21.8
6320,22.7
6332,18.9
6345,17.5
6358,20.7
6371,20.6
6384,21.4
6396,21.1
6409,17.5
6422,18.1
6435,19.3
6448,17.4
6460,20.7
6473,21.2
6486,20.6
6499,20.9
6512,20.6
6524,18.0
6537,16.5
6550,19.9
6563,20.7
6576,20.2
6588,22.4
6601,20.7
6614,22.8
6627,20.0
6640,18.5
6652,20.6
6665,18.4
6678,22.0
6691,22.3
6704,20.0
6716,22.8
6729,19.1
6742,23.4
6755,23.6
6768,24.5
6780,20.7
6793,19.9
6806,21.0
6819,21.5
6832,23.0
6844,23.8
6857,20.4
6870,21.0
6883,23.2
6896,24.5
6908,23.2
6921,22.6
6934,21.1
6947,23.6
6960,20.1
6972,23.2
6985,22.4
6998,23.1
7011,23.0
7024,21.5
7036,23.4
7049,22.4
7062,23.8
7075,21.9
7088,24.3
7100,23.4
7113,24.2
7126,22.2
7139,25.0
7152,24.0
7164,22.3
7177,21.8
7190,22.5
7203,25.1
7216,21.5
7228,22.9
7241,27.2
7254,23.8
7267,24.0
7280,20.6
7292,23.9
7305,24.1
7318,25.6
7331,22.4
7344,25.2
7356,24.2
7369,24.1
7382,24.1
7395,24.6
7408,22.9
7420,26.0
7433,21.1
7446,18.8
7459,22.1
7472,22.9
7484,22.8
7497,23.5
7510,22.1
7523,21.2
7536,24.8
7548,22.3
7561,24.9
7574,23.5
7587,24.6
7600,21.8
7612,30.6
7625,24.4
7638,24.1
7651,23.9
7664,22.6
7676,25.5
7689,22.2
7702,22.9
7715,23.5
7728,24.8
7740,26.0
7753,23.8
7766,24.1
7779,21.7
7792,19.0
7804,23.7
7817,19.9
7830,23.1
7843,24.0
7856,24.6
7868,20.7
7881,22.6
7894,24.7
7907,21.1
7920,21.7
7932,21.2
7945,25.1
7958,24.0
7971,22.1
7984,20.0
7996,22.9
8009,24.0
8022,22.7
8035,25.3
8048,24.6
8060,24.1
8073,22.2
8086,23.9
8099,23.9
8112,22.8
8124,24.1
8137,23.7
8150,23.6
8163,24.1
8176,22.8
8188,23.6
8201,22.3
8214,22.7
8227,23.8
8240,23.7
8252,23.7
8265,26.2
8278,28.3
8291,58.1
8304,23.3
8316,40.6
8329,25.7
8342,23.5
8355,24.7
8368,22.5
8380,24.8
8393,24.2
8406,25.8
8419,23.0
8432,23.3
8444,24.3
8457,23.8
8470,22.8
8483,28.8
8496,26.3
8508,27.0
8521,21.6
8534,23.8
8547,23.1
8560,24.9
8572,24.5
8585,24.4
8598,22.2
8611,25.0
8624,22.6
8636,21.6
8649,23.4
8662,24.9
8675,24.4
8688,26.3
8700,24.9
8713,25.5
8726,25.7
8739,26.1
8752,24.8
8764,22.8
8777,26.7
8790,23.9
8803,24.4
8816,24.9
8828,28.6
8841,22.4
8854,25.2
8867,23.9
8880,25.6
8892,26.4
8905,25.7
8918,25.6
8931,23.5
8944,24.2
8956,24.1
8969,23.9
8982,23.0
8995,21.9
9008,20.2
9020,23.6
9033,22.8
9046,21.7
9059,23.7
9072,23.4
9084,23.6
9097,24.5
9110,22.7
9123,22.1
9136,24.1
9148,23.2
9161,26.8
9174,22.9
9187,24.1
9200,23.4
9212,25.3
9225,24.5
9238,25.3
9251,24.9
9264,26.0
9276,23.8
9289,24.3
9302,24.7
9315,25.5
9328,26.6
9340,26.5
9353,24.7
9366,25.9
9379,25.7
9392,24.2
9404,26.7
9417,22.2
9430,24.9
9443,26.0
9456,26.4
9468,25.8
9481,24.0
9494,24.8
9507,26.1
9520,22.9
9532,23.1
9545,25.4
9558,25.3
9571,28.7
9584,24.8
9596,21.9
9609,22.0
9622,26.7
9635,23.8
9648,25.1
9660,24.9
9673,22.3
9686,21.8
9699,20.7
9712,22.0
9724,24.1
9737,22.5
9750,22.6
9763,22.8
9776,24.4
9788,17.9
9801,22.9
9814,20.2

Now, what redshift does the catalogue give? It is 0.263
